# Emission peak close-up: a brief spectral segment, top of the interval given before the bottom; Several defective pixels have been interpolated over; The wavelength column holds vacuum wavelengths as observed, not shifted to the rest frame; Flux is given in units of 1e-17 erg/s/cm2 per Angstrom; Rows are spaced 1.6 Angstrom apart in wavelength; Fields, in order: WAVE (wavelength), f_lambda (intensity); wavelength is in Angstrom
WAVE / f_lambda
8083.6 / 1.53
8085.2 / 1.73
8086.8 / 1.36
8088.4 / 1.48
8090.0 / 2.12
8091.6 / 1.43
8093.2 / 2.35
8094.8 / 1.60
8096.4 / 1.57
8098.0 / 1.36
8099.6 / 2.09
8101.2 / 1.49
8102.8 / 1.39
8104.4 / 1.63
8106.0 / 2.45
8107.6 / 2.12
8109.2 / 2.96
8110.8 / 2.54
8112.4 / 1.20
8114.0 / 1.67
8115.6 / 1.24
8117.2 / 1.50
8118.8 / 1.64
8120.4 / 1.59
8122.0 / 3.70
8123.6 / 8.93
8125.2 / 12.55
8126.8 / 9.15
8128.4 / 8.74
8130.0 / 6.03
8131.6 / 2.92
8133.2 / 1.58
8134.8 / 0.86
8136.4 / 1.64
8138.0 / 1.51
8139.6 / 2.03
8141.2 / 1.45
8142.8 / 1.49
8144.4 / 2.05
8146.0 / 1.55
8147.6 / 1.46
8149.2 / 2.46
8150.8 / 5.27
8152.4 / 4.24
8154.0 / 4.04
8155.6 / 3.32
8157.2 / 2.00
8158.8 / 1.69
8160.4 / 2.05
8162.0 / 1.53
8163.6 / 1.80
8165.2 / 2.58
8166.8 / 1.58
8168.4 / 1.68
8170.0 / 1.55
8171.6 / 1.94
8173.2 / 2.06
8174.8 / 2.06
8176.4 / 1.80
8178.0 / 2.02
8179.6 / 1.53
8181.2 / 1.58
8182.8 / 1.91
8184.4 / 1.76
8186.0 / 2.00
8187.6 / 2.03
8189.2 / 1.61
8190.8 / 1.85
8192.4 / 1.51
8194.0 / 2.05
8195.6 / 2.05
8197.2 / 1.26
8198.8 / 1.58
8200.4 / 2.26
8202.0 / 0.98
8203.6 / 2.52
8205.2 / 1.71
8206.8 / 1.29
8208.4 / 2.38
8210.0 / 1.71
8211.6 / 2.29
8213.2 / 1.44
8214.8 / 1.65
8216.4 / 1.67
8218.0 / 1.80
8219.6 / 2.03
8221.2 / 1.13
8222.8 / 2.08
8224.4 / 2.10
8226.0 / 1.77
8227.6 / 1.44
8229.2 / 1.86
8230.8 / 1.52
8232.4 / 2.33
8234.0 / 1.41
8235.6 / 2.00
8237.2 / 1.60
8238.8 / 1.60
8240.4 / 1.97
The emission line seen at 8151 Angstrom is [N II]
